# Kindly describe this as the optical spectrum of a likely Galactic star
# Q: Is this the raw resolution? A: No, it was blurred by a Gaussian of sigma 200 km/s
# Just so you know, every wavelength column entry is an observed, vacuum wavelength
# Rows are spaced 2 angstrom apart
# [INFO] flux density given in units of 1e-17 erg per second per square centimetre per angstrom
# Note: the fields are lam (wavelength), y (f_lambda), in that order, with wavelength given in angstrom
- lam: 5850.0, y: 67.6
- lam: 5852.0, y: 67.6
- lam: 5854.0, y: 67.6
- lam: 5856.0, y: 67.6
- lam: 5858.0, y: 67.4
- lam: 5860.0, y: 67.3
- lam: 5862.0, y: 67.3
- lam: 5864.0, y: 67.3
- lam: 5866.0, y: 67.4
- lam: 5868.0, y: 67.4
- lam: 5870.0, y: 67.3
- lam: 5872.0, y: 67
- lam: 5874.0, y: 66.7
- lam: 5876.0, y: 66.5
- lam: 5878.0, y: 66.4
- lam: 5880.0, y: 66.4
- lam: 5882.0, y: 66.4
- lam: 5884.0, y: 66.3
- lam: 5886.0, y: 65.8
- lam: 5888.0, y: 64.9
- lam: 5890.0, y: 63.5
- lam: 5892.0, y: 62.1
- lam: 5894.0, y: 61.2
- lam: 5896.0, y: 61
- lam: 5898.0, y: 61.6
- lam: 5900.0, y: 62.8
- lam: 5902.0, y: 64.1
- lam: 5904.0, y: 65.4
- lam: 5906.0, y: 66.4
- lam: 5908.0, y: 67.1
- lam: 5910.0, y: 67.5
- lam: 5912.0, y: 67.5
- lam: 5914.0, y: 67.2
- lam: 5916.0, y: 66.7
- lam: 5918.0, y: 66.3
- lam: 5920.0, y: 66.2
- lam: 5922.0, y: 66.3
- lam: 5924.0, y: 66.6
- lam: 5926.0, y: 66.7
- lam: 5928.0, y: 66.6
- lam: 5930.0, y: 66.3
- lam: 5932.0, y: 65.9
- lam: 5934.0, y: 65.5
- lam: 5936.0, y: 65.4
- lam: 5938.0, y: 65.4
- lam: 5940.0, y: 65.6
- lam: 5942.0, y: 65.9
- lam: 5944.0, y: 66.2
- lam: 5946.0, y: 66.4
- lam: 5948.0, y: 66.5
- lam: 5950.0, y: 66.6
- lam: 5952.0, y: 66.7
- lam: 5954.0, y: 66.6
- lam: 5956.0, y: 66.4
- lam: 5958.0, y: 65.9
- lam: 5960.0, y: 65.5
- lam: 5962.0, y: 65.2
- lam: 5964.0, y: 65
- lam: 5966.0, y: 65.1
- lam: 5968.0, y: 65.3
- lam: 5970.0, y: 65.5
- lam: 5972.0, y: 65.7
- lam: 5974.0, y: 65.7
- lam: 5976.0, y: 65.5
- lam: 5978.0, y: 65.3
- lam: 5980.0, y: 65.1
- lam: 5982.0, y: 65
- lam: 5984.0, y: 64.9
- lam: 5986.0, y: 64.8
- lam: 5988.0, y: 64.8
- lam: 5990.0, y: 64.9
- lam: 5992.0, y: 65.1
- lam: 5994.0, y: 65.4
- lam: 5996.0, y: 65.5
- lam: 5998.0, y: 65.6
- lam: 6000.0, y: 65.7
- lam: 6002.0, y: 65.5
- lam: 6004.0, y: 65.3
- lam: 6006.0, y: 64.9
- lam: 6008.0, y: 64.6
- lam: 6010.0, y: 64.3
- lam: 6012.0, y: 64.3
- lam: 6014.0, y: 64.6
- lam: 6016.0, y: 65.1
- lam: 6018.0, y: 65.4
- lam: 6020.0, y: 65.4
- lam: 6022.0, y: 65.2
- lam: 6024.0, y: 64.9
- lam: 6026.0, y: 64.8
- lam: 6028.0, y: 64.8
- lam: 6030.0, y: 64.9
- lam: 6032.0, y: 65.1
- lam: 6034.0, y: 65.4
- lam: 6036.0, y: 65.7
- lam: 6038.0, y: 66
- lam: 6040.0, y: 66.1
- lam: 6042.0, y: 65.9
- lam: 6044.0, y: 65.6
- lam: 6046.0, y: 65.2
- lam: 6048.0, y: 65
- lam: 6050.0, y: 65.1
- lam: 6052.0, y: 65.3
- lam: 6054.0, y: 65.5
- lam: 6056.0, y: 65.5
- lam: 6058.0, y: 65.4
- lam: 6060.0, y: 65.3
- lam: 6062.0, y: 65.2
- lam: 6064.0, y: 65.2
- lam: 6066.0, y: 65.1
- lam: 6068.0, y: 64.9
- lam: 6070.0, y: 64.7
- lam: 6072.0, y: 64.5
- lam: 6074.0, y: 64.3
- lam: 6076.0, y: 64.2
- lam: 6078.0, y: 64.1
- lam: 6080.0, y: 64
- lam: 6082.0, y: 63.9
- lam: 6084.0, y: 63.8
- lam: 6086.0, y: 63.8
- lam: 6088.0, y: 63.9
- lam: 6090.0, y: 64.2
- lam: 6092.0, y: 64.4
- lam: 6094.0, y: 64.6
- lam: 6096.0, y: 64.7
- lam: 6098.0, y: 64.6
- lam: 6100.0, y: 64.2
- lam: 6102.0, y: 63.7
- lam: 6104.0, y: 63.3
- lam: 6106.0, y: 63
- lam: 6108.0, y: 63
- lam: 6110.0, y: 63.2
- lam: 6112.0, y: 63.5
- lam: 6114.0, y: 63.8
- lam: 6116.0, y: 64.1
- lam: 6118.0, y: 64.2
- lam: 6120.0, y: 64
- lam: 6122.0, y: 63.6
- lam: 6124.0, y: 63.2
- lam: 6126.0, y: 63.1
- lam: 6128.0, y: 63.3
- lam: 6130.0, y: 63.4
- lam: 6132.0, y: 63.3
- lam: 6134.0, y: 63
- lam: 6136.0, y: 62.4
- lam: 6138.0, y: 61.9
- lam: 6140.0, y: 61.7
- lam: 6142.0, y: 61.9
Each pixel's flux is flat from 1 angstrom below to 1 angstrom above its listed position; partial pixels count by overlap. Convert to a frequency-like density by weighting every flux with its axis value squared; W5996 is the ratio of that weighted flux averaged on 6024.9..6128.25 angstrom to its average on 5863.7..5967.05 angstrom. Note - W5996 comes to 1.0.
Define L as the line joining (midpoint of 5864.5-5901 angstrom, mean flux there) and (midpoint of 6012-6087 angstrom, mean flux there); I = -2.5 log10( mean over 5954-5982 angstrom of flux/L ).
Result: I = -0.01 mag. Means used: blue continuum 65.1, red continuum 65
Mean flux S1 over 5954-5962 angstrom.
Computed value 65.9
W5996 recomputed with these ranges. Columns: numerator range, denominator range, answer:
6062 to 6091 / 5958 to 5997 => 1.02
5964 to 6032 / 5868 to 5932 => 1.03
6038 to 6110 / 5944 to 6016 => 1.02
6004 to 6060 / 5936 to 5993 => 1.02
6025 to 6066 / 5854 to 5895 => 1.05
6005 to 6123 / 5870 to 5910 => 1.05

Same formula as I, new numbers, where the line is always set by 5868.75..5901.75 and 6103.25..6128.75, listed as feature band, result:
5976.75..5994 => -0.01 mag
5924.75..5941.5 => -0.02 mag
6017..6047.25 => -0.02 mag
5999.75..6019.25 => -0.01 mag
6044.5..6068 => -0.02 mag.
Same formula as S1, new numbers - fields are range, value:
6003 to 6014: 64.7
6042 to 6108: 64.6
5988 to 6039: 65.1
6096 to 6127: 63.7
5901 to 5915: 66.5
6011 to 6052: 65.2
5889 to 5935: 65.2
